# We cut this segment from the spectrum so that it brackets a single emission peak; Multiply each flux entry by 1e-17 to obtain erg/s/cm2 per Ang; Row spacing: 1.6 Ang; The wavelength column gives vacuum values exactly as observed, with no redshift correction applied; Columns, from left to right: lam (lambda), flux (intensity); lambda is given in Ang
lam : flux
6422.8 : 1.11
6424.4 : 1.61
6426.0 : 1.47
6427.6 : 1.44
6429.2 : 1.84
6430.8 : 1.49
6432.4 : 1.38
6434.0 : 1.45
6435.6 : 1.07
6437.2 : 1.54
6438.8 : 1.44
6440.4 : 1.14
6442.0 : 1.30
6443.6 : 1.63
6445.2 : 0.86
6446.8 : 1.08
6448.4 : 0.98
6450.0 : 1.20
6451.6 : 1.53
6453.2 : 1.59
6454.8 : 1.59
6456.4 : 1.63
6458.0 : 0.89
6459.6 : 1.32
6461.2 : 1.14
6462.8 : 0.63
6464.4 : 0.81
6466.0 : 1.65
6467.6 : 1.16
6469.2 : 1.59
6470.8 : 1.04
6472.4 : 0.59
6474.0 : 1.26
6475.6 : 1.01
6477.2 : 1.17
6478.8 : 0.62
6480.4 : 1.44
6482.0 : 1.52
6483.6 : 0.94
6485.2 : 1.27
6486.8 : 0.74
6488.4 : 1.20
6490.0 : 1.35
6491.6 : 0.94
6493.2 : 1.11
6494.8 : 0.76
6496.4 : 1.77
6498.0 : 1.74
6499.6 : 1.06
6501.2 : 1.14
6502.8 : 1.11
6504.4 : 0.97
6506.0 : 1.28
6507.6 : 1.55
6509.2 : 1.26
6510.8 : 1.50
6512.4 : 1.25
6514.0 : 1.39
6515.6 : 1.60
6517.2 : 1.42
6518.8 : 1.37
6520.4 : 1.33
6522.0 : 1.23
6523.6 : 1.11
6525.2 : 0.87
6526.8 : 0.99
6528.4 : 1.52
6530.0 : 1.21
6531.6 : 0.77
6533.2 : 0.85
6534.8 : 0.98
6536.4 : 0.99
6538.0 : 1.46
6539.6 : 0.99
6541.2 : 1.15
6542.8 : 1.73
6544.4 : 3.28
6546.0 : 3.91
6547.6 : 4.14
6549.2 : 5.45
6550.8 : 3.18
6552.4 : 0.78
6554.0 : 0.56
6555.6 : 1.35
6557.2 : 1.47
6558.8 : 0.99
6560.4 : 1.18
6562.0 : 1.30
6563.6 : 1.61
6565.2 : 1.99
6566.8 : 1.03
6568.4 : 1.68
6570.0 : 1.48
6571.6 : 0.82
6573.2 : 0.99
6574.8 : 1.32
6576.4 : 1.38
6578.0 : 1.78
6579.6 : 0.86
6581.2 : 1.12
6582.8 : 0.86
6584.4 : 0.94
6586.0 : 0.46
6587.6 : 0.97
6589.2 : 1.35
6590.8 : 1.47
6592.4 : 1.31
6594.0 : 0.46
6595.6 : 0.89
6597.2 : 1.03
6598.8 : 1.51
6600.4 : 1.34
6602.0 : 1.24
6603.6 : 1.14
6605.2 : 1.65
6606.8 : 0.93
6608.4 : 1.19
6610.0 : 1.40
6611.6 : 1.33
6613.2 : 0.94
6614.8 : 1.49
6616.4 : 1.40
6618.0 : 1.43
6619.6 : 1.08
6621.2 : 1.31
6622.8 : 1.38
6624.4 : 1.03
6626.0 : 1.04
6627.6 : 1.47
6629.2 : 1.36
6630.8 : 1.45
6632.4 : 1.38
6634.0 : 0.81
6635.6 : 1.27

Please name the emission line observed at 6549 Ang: Hbeta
